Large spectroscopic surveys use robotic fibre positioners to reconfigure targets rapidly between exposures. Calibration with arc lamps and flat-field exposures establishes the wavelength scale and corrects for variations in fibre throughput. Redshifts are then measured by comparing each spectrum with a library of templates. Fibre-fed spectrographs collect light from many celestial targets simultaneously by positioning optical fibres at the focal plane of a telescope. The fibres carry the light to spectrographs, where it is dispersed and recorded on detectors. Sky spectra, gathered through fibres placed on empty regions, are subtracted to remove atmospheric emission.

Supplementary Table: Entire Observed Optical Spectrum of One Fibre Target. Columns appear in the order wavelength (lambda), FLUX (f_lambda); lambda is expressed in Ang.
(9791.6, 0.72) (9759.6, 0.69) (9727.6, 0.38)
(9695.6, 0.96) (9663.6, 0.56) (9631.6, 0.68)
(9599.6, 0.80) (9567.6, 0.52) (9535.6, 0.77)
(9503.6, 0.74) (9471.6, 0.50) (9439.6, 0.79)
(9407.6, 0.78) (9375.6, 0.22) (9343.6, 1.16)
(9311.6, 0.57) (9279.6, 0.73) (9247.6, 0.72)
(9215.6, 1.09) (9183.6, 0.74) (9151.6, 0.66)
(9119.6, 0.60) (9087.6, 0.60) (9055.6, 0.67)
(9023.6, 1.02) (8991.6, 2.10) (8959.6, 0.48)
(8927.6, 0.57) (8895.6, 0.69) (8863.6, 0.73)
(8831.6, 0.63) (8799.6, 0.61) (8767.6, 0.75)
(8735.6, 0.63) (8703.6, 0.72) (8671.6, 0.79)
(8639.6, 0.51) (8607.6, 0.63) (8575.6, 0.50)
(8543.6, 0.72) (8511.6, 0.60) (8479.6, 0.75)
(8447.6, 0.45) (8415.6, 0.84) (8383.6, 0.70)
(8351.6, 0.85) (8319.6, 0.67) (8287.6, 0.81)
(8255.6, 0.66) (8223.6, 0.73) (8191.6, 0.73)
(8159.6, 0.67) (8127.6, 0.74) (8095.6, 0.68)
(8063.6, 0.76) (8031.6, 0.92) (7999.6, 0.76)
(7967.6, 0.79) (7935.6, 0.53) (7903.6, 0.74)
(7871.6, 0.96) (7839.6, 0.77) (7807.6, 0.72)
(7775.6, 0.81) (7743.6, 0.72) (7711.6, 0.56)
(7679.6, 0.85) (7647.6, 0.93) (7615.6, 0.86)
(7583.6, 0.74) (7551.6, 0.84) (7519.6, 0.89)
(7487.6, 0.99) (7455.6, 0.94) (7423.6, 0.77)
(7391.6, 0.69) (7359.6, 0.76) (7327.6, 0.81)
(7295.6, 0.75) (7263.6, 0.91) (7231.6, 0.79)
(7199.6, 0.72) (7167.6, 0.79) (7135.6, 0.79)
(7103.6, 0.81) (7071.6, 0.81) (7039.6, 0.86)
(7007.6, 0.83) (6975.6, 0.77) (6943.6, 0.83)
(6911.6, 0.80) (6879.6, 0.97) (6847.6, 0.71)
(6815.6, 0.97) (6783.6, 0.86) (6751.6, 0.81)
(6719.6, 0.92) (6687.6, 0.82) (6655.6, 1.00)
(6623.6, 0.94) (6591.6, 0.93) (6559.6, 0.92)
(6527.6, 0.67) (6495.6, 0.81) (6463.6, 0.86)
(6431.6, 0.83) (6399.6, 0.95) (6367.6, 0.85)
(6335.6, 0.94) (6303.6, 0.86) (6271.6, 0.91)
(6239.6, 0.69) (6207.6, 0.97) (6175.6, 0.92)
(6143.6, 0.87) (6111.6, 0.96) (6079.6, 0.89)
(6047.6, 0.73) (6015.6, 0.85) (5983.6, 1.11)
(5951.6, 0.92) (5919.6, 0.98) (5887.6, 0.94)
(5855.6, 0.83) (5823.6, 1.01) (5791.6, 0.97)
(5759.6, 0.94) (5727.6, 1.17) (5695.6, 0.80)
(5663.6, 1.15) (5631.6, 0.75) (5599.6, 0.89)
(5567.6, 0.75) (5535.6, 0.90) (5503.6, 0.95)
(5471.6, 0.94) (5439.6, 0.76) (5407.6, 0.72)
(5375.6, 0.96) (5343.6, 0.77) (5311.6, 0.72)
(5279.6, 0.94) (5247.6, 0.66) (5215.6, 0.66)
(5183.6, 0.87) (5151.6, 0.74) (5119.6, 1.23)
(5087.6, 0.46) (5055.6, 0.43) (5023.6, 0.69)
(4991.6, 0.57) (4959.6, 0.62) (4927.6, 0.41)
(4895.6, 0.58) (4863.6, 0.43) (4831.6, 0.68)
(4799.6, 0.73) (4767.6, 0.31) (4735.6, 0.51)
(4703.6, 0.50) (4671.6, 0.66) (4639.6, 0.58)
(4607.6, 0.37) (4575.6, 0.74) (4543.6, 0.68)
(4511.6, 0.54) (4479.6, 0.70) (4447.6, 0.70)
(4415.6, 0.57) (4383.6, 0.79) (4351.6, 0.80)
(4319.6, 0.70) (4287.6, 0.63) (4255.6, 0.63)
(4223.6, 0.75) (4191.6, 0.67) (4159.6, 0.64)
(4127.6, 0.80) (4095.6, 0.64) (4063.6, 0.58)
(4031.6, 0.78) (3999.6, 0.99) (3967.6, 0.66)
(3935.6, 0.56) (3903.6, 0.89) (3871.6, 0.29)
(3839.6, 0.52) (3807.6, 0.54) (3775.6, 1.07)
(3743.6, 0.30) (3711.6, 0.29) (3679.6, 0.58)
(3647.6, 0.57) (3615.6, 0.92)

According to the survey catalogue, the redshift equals 0.371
